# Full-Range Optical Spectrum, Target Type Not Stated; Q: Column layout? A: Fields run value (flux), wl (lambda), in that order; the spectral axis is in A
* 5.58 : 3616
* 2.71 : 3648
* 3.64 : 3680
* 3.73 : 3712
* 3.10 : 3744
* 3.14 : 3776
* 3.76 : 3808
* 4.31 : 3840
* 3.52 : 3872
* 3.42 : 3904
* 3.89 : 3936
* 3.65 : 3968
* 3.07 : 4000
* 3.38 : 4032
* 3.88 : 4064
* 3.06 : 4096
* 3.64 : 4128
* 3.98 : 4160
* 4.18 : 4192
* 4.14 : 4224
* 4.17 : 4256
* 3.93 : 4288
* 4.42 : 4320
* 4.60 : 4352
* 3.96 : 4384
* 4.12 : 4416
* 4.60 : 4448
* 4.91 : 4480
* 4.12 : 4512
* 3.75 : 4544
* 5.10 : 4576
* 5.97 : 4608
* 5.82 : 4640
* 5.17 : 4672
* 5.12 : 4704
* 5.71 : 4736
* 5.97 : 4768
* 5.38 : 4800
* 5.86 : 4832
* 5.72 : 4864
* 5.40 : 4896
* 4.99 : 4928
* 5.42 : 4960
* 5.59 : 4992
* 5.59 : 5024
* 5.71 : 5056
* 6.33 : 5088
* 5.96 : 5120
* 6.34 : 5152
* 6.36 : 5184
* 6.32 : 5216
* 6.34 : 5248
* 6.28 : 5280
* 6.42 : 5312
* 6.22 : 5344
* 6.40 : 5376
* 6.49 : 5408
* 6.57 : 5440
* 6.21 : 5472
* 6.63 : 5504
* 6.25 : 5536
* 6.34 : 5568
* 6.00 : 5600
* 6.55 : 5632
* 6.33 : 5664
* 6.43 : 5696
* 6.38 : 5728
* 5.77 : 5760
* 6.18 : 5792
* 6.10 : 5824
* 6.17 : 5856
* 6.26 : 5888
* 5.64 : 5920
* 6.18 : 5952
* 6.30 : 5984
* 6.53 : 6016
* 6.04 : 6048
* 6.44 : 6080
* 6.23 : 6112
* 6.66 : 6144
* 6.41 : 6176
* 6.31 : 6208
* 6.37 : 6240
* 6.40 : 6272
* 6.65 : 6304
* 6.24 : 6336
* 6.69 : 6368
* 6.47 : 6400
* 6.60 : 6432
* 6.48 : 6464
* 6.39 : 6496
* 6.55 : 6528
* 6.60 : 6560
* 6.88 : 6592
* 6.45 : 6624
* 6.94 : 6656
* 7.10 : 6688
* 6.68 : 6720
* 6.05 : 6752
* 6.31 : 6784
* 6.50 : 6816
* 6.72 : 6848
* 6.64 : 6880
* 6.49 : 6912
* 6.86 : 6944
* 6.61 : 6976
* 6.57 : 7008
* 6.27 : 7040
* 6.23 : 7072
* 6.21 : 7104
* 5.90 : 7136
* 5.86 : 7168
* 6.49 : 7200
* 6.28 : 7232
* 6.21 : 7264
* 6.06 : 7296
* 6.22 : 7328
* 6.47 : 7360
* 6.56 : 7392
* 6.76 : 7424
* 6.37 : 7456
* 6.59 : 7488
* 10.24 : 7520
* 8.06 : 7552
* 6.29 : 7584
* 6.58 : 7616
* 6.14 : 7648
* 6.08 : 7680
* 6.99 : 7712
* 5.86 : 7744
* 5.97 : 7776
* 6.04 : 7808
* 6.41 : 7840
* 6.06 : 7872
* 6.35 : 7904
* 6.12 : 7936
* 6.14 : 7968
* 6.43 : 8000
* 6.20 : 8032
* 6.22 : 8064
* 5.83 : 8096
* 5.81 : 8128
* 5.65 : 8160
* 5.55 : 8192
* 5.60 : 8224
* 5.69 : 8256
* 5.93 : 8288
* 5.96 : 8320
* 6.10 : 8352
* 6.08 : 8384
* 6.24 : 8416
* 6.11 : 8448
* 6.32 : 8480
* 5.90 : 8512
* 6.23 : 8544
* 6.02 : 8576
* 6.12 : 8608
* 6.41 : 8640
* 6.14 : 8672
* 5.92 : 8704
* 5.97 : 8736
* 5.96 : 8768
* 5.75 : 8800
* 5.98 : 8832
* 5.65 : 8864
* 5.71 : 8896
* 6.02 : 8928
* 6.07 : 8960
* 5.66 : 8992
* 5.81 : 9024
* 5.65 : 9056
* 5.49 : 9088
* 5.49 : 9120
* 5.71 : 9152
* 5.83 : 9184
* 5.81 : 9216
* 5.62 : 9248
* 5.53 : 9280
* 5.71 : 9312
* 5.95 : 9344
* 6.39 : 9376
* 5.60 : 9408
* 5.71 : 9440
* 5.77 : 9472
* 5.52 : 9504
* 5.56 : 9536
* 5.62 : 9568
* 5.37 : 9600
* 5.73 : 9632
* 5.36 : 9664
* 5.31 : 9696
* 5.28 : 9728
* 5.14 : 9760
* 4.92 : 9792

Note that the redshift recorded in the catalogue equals 0.146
